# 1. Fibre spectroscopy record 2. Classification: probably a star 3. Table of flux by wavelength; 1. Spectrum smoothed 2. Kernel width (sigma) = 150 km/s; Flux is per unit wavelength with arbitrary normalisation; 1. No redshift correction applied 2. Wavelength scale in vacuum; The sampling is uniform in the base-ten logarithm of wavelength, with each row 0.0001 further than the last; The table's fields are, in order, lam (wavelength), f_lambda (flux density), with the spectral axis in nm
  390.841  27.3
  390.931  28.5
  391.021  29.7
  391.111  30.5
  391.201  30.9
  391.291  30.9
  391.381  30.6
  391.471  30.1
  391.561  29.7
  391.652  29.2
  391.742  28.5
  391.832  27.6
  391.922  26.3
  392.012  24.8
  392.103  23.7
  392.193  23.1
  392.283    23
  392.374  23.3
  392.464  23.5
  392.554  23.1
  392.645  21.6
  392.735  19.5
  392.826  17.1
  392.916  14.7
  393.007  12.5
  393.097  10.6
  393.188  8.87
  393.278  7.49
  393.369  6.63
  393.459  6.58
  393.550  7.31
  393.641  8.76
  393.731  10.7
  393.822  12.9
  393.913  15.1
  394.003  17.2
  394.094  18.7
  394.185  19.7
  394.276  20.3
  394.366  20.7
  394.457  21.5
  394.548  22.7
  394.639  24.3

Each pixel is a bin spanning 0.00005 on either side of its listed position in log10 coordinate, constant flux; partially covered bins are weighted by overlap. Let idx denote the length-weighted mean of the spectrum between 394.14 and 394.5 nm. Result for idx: 20.6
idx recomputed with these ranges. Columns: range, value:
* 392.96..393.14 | 11.6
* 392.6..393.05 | 17.1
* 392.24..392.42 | 23.1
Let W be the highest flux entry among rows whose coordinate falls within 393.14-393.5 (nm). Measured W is 8.87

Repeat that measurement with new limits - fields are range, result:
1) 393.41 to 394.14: 18.7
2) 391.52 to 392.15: 29.7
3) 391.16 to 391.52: 30.9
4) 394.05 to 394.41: 20.7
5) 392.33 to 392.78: 23.5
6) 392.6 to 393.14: 21.6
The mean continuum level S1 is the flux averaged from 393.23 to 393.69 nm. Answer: 7.41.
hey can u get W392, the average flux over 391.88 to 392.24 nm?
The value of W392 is 24.5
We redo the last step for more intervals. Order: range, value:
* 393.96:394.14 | 17.9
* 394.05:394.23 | 19.2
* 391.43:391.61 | 29.8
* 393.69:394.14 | 15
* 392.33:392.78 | 22.2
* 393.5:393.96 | 10.9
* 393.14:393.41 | 7.69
